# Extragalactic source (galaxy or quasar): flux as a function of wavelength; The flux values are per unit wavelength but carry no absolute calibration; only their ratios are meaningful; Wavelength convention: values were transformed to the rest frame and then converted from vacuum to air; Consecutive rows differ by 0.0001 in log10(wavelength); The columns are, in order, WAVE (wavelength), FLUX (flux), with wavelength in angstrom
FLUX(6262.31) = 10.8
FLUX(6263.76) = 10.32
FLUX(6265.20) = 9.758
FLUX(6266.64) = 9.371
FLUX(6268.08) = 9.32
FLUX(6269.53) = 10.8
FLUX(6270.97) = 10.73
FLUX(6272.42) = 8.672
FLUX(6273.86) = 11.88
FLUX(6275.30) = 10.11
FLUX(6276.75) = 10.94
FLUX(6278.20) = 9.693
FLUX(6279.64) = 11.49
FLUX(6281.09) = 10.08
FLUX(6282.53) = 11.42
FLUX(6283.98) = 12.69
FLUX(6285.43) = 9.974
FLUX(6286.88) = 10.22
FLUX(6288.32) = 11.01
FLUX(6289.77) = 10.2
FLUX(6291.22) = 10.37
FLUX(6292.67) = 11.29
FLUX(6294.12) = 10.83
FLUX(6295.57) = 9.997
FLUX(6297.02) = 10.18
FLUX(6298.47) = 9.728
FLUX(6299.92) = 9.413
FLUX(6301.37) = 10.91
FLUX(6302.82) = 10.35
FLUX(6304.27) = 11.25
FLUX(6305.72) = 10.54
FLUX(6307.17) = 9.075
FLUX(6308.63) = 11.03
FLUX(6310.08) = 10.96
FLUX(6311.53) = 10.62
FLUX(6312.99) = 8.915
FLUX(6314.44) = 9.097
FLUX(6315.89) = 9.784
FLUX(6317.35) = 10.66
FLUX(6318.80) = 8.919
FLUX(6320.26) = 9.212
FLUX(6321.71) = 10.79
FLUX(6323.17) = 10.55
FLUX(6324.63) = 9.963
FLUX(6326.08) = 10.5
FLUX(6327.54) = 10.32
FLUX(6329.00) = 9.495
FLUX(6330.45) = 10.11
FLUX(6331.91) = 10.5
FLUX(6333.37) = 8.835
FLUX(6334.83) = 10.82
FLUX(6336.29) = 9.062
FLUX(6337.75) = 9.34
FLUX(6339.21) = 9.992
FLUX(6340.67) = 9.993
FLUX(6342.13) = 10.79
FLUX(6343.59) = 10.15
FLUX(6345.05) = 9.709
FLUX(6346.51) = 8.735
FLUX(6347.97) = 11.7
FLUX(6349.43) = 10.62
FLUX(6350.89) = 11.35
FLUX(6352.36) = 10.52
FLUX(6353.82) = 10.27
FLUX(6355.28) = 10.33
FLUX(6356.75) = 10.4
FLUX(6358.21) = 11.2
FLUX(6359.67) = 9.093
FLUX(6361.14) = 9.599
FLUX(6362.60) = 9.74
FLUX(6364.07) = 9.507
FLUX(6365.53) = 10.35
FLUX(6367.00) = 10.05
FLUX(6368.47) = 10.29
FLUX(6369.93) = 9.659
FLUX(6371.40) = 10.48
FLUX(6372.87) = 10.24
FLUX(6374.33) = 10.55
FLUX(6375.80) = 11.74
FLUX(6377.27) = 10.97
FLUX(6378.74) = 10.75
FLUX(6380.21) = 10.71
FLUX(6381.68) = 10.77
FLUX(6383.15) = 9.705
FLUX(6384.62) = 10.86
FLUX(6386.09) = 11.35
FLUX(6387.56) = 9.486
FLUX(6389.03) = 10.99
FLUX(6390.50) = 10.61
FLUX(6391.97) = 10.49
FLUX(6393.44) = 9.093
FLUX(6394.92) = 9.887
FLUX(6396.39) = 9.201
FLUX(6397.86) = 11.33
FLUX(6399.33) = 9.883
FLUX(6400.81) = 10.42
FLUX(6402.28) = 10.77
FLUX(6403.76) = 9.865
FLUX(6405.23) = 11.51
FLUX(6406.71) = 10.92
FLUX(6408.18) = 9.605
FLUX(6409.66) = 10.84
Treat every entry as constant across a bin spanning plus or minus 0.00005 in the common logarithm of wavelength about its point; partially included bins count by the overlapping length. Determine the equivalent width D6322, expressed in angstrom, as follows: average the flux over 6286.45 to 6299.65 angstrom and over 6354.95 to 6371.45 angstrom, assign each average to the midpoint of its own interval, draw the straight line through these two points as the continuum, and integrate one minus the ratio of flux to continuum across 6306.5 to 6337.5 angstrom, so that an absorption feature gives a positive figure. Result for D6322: 0.9 angstrom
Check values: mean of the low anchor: 10.4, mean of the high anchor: 10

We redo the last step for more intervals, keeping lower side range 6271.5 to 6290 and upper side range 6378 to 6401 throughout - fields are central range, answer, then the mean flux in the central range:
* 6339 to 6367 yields 0.63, 10.2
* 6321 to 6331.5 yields 0.27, 10.3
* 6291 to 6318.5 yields 0.90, 10.2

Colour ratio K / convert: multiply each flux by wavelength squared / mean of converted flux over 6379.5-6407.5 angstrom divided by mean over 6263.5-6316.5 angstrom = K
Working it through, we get 1.0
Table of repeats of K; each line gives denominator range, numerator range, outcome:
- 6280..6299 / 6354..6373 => 0.97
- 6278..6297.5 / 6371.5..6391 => 1.03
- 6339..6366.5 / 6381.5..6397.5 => 1.01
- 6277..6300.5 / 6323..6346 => 0.96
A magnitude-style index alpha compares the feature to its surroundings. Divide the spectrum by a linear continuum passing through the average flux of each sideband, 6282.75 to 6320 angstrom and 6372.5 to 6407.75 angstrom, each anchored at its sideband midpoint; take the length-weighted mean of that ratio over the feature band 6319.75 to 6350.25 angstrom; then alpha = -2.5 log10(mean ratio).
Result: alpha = 0.03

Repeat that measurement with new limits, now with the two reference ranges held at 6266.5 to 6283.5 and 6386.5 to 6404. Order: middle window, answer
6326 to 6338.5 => 0.051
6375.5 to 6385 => -0.052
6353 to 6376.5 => 0.004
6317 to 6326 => 0.034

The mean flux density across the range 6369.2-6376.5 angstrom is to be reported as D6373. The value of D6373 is 10.5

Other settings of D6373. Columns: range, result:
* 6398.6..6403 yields 10.4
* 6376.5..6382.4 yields 10.8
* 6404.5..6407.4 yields 11.2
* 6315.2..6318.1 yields 10.2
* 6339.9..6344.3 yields 10.3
